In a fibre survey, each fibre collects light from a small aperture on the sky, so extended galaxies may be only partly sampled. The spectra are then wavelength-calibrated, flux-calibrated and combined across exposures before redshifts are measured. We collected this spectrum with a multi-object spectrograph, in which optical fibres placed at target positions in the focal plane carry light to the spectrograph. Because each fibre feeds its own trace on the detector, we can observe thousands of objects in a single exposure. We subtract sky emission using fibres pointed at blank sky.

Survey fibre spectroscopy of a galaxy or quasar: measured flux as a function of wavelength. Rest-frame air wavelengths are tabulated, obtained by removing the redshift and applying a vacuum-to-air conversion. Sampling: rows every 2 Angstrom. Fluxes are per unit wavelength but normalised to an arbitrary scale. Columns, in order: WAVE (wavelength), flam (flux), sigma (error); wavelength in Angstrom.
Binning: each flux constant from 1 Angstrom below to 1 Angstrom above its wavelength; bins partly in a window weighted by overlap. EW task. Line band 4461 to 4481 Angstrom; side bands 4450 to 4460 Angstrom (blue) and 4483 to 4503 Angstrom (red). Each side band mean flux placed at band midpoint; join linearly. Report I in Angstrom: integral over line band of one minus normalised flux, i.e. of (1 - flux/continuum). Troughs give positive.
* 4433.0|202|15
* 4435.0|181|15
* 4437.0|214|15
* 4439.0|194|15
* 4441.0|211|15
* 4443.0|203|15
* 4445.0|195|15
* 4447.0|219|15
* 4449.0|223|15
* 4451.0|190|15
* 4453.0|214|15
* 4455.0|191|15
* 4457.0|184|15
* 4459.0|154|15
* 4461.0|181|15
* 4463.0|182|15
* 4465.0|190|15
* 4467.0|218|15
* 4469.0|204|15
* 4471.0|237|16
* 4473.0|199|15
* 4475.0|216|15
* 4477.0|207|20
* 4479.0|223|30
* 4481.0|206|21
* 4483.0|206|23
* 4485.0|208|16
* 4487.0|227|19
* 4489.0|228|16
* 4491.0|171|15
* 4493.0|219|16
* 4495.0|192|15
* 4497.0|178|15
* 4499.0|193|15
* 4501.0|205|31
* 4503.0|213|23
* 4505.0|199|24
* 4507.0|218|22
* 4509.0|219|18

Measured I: -1.4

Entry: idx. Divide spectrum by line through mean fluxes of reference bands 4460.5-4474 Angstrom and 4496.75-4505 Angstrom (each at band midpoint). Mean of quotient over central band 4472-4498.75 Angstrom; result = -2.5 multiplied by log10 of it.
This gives -0.027 mag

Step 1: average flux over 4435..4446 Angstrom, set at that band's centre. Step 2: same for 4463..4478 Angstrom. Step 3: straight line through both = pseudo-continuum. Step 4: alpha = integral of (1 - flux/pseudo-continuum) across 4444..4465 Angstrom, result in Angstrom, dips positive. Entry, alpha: 1.2 Angstrom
